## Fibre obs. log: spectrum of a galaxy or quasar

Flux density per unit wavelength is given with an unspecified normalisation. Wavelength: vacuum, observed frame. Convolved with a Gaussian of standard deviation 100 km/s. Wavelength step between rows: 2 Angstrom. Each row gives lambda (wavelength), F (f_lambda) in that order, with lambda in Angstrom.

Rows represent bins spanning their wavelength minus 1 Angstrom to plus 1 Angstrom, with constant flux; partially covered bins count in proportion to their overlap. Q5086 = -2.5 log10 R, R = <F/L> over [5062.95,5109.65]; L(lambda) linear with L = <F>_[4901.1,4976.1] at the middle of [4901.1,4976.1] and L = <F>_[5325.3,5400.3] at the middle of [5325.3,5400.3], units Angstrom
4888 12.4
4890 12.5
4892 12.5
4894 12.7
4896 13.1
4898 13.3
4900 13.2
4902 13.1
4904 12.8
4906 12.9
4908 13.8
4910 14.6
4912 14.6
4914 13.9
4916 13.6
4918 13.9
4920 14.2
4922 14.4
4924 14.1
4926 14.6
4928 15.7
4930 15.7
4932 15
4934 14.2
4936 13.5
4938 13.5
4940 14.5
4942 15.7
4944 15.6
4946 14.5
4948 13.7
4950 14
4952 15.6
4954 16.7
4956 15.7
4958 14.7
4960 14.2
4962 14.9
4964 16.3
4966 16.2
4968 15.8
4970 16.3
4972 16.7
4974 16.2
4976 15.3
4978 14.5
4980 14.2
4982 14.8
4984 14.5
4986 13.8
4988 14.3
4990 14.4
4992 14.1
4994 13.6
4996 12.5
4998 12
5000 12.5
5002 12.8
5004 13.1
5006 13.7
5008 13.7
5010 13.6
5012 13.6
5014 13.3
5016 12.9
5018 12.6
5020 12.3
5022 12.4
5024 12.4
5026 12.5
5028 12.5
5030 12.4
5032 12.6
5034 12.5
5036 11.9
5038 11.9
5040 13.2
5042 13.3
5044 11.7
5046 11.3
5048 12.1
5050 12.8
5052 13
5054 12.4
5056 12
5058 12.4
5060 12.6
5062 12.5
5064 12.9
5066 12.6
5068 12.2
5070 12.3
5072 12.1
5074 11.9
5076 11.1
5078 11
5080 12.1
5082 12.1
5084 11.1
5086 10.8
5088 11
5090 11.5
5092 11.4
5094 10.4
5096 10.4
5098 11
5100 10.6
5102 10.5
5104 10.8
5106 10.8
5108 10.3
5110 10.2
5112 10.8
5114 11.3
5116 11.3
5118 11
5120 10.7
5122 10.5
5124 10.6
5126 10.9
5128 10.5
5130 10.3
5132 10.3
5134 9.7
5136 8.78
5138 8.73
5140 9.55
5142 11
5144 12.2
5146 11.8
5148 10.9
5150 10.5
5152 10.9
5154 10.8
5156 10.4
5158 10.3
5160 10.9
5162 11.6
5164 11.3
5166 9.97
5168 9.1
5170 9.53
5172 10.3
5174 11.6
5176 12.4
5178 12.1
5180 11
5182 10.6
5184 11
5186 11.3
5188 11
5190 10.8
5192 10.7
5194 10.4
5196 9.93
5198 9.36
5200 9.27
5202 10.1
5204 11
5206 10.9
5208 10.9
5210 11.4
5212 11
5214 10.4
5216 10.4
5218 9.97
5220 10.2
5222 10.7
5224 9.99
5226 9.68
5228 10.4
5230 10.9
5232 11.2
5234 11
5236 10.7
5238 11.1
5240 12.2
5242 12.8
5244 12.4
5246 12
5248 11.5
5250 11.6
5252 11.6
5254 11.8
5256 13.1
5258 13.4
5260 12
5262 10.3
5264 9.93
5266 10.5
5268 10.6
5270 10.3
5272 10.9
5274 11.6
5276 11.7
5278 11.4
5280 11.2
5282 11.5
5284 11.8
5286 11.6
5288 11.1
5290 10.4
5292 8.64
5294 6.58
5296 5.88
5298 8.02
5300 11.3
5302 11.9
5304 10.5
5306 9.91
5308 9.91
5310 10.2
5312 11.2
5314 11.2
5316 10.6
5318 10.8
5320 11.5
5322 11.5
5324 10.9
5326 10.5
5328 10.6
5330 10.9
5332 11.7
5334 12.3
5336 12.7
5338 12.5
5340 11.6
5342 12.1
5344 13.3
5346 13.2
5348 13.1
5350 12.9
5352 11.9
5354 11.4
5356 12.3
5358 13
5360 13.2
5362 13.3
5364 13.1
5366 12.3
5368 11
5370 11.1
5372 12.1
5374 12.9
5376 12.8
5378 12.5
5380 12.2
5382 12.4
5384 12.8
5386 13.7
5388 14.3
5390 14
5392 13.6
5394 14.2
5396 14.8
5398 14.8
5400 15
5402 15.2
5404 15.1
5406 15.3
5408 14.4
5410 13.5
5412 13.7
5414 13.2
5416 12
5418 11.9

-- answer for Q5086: 0.23 mag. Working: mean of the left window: 14.8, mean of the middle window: 11.3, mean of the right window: 12.7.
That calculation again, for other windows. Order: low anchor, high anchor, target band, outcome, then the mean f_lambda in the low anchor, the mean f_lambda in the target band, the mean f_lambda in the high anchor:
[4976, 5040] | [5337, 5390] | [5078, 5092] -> 0.15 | 13.2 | 11.4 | 12.6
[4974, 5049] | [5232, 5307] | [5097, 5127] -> 0.14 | 13.1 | 10.8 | 10.9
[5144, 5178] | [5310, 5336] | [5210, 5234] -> 0.05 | 10.8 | 10.5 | 11.2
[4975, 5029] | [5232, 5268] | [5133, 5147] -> 0.21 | 13.4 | 10.3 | 11.6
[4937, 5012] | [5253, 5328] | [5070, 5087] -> 0.15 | 14.5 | 11.6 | 10.7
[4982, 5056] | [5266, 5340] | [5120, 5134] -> 0.16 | 12.9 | 10.5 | 10.7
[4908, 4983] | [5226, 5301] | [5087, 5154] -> 0.19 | 14.9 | 10.6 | 10.9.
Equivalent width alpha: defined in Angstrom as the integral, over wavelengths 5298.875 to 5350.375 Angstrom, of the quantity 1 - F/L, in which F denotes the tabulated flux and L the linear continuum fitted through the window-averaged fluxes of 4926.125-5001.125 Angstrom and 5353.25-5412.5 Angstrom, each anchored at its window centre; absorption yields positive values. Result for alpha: 7.8 Angstrom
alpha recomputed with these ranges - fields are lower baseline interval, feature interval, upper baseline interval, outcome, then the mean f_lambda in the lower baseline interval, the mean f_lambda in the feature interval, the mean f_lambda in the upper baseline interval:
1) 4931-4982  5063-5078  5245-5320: 1.66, 15.1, 12.1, 10.8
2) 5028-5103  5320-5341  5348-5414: 2.46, 11.9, 11.5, 13.3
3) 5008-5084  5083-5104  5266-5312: 1.99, 12.4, 10.9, 10.3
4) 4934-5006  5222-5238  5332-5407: 3.52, 14.6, 10.6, 13.1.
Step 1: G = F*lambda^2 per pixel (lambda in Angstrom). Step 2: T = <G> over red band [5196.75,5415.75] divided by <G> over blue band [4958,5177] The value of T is 1.06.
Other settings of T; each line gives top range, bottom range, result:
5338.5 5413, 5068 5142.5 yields 1.35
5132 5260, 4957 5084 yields 0.88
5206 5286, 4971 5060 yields 0.93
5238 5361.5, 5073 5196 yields 1.12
